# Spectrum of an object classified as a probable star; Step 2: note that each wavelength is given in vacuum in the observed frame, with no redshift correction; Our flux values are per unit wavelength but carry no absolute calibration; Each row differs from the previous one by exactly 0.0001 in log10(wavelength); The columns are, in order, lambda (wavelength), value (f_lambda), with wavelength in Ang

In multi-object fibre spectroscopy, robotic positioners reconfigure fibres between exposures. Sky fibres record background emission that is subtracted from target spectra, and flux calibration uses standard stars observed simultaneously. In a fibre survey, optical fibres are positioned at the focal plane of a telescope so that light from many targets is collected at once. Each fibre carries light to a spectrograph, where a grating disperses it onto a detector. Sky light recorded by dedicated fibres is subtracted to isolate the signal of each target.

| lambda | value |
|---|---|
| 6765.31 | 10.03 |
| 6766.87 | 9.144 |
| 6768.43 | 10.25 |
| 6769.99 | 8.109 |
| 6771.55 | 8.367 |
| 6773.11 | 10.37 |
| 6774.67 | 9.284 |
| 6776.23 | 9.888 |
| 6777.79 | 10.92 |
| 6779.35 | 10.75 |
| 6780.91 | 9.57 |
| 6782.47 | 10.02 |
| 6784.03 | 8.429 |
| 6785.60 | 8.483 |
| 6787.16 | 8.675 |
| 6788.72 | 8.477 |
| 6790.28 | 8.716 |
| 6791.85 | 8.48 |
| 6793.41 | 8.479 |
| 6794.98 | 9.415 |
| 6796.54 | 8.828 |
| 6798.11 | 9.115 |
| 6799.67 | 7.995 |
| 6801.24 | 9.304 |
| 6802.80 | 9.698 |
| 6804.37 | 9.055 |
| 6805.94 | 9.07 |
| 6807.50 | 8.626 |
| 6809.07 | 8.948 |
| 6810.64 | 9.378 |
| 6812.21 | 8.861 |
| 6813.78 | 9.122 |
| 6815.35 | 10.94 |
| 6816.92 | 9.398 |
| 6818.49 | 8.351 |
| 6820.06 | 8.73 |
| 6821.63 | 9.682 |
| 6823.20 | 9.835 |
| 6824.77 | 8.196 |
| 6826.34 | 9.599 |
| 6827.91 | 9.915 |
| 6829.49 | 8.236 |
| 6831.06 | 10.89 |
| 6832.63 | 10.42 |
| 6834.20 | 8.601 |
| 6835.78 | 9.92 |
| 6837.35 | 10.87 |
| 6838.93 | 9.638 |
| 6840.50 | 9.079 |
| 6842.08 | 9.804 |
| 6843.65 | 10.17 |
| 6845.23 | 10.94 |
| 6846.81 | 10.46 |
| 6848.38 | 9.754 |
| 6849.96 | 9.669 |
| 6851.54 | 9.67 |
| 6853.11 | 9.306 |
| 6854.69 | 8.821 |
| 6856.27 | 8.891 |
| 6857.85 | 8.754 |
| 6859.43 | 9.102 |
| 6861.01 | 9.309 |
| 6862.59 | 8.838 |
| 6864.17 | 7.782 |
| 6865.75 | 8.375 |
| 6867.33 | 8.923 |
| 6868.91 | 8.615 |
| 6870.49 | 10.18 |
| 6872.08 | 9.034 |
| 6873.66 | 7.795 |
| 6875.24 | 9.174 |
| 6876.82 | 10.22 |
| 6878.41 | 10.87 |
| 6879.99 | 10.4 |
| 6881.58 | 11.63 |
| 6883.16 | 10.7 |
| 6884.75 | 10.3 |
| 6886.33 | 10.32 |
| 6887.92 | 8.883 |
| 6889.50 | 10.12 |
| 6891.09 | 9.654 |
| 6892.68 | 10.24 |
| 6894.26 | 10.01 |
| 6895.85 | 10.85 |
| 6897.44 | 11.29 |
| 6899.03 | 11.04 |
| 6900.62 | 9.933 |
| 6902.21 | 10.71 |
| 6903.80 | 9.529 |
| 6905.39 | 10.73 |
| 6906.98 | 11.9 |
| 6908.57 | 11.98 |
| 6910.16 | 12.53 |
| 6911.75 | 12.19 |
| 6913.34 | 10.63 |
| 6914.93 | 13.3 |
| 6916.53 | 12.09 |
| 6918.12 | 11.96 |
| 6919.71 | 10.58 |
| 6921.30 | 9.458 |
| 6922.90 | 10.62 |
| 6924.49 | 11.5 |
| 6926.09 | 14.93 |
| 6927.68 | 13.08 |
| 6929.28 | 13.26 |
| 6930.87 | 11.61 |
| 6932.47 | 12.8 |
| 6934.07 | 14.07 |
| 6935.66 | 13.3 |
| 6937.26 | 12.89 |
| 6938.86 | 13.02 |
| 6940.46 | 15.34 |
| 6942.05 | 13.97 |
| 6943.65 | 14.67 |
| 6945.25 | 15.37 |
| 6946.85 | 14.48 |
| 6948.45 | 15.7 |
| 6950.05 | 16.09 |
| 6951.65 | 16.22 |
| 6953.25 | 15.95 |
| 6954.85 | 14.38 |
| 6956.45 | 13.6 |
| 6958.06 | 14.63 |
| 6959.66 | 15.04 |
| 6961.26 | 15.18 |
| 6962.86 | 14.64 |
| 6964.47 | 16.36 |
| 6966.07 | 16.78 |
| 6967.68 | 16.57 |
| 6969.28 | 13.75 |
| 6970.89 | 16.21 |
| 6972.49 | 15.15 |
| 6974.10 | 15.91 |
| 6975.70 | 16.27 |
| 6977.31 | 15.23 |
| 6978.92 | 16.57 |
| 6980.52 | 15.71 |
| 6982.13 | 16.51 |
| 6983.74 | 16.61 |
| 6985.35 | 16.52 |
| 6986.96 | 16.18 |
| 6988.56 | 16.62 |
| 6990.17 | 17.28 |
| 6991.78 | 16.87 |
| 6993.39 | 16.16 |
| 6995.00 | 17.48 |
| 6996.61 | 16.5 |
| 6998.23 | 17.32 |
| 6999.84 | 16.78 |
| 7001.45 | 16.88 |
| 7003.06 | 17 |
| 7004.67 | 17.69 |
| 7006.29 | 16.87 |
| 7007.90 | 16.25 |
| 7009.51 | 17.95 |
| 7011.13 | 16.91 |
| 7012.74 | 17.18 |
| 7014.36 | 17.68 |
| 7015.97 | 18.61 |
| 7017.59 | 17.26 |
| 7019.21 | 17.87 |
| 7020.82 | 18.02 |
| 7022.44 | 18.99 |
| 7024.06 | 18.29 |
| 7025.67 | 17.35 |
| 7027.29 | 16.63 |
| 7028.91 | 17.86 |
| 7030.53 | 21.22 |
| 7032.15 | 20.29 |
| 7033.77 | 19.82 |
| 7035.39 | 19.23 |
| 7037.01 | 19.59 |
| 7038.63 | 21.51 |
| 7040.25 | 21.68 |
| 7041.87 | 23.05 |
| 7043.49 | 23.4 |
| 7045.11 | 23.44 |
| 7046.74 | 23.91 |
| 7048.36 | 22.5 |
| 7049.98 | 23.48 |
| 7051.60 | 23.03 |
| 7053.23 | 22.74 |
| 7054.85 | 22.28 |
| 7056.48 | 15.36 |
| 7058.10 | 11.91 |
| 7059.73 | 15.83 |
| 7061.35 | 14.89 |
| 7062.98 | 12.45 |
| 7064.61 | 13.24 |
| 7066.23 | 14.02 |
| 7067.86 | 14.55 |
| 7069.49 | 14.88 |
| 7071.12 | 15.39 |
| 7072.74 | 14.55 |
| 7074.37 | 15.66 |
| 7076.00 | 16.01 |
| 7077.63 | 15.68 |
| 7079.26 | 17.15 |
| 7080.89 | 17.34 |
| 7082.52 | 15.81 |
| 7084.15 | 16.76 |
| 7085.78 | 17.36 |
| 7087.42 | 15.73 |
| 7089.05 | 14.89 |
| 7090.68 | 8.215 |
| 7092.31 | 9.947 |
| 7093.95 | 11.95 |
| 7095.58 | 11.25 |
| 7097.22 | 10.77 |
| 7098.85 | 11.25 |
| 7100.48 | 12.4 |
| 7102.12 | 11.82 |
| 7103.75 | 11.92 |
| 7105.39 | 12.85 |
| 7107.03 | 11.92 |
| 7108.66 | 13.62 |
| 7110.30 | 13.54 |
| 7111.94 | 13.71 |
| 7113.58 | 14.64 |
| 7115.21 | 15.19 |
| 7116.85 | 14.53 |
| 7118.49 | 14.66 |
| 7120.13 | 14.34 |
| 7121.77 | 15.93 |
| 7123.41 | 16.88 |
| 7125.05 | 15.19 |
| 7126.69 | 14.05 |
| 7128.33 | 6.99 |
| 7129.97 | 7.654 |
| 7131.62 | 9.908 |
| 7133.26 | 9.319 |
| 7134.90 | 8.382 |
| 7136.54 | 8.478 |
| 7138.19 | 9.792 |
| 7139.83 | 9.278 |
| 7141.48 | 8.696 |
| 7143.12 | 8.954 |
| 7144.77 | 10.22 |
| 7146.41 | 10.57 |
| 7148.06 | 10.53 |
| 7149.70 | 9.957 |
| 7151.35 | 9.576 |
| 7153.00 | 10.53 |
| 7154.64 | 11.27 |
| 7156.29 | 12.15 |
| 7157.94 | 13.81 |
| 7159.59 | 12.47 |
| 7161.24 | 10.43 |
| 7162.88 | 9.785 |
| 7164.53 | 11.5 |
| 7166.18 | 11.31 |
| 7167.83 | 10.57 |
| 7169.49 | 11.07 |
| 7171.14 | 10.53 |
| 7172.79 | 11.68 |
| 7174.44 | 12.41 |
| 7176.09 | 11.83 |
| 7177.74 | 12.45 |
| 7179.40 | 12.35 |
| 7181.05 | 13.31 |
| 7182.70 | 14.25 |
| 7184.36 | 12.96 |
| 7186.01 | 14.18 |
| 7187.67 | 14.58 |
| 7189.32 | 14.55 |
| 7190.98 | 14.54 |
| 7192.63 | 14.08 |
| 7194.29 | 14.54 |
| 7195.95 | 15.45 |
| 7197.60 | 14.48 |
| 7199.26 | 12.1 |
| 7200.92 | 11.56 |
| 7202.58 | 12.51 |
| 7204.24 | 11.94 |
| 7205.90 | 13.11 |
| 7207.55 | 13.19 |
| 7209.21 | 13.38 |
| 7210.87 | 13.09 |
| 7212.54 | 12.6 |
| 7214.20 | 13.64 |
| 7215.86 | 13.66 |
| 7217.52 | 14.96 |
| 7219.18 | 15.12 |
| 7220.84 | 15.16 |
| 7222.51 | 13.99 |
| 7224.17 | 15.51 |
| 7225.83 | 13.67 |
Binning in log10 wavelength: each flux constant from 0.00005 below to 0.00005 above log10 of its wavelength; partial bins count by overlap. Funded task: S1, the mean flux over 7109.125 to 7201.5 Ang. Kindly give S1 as 12.1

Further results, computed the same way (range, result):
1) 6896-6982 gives 13.6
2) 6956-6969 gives 15.3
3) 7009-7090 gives 18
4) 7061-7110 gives 13.8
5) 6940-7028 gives 16.3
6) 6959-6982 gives 15.7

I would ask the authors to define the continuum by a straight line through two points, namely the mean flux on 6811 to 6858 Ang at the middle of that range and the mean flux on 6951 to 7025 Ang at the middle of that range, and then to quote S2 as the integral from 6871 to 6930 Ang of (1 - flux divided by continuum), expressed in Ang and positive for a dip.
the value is 7.8 Ang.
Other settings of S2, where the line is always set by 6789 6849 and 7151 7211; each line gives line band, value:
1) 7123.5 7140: 2.55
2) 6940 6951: -4.84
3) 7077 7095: -4.39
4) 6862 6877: 1.49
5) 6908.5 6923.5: -1.91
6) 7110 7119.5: -1.95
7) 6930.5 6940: -2.47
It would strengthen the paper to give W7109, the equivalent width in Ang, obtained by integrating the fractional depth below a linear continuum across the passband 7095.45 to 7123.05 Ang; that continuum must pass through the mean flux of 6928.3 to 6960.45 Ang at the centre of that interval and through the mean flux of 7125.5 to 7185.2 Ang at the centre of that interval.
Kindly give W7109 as -4.12 Ang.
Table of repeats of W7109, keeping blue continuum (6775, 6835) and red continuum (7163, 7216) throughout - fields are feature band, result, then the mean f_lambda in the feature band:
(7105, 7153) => 2.4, 11.7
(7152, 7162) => 0.6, 11.7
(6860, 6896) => 1.1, 9.64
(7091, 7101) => 0.8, 11.1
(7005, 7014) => -4.8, 17.1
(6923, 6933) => -2.2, 12.7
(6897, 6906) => -0.3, 10.5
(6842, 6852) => -0.5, 10.1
